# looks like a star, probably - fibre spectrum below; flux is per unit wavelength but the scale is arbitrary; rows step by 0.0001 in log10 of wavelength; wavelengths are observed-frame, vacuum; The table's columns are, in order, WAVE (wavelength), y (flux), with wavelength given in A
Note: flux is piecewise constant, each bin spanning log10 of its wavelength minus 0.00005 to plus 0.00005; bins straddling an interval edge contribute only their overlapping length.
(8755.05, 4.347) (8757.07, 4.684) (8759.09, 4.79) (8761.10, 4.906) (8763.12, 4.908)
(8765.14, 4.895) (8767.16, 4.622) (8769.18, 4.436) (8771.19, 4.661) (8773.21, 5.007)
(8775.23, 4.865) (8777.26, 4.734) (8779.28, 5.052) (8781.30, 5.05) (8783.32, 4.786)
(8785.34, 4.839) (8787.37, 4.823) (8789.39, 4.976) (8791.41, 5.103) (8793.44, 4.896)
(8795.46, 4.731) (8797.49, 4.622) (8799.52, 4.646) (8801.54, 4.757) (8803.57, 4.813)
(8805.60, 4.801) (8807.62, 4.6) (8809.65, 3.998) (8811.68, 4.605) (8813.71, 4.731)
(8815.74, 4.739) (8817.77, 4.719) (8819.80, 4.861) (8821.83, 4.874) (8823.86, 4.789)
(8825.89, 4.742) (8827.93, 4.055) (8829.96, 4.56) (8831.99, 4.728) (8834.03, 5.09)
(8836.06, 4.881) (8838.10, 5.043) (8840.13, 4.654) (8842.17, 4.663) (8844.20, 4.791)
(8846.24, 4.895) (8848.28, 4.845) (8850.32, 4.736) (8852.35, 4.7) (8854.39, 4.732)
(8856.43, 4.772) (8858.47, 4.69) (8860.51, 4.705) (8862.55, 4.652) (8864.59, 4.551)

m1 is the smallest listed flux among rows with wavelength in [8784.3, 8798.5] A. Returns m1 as 4.622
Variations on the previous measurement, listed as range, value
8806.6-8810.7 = 3.998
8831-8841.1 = 4.654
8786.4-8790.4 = 4.823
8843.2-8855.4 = 4.7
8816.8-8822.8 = 4.719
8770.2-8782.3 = 4.661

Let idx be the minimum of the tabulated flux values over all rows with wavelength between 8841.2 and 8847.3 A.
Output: 4.663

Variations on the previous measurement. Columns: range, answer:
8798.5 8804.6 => 4.646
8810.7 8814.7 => 4.605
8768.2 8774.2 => 4.436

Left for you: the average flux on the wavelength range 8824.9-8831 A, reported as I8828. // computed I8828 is 4.45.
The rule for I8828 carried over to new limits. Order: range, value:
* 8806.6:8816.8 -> 4.54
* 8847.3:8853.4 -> 4.76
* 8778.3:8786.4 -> 4.93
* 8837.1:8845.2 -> 4.79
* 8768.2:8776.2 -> 4.75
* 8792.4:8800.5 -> 4.72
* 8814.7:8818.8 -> 4.73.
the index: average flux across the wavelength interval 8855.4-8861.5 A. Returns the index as 4.72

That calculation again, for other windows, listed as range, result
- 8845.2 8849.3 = 4.86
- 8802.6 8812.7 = 4.56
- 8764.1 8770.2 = 4.66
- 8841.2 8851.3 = 4.79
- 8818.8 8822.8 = 4.87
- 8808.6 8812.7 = 4.3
